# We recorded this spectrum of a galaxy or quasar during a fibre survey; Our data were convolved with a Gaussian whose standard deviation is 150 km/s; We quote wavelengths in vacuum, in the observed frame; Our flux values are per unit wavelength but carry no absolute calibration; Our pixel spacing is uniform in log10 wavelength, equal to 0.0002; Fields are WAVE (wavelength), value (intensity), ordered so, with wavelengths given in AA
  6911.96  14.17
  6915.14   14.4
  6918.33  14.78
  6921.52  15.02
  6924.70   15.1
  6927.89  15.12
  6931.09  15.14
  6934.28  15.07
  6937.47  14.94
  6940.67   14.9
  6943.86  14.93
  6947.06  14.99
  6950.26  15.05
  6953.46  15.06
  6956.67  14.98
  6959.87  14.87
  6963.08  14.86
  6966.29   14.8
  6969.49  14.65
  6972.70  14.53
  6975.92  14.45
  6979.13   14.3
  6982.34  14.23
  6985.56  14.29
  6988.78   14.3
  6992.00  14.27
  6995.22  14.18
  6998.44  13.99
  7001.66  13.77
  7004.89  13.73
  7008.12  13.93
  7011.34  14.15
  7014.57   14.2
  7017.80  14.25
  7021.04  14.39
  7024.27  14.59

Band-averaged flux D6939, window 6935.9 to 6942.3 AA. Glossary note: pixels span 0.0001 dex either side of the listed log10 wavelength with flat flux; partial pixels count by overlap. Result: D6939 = 14.9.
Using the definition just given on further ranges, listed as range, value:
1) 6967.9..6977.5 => 14.5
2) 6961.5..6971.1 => 14.8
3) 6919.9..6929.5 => 15.1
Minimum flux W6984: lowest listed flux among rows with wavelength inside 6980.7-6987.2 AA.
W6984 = 14.23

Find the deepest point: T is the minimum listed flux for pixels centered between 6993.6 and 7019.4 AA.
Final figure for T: 13.73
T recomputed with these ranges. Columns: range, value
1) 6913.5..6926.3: 14.4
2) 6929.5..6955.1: 14.9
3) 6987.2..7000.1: 13.99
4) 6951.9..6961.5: 14.87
